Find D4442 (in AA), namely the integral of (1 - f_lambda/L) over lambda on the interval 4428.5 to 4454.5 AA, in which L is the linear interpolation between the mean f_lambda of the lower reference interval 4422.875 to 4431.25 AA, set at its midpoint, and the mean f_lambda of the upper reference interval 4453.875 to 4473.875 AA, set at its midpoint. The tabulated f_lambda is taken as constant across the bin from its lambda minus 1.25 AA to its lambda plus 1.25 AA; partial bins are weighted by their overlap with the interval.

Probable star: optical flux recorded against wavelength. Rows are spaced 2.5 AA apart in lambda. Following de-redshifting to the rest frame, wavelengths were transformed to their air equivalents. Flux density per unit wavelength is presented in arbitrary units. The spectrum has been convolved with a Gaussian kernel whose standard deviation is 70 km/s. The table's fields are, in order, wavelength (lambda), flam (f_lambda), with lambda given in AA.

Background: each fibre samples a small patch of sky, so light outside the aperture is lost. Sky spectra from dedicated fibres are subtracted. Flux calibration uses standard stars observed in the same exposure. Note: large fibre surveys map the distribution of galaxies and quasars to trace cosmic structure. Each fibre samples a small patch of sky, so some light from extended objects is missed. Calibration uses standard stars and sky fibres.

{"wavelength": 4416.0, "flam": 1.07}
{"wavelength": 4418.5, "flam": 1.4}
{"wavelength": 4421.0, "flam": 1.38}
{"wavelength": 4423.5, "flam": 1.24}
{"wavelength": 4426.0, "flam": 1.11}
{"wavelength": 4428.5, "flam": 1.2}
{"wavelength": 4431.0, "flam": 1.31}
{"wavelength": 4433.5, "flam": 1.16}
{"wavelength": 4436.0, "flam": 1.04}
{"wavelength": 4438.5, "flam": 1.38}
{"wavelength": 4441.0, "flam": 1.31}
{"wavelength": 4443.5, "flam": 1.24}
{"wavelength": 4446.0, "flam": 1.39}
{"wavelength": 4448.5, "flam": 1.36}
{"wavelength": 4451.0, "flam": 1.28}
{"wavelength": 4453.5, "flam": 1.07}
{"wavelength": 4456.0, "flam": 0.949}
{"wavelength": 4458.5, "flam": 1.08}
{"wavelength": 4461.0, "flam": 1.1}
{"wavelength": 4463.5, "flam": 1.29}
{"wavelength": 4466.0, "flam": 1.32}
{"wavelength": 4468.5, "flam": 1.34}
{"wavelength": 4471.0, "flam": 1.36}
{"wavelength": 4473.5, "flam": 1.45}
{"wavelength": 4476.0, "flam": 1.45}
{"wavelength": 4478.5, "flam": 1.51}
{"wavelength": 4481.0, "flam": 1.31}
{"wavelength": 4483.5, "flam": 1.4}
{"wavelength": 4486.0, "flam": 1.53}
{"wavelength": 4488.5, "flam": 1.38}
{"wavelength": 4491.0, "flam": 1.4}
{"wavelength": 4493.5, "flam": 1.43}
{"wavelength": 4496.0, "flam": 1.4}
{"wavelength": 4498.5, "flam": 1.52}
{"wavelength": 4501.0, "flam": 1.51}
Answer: -1.0 AA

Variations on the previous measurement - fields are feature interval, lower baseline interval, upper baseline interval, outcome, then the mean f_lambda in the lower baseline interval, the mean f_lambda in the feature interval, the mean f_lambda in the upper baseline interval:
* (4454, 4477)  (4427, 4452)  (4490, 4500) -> 1.67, 1.27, 1.25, 1.44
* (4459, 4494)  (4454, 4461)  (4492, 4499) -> -3.80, 1.04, 1.37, 1.44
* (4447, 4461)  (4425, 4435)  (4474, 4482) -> 1.73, 1.19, 1.15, 1.43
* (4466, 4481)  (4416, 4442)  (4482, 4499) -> -0.26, 1.24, 1.4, 1.43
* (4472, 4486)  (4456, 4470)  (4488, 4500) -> -1.19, 1.2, 1.43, 1.43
